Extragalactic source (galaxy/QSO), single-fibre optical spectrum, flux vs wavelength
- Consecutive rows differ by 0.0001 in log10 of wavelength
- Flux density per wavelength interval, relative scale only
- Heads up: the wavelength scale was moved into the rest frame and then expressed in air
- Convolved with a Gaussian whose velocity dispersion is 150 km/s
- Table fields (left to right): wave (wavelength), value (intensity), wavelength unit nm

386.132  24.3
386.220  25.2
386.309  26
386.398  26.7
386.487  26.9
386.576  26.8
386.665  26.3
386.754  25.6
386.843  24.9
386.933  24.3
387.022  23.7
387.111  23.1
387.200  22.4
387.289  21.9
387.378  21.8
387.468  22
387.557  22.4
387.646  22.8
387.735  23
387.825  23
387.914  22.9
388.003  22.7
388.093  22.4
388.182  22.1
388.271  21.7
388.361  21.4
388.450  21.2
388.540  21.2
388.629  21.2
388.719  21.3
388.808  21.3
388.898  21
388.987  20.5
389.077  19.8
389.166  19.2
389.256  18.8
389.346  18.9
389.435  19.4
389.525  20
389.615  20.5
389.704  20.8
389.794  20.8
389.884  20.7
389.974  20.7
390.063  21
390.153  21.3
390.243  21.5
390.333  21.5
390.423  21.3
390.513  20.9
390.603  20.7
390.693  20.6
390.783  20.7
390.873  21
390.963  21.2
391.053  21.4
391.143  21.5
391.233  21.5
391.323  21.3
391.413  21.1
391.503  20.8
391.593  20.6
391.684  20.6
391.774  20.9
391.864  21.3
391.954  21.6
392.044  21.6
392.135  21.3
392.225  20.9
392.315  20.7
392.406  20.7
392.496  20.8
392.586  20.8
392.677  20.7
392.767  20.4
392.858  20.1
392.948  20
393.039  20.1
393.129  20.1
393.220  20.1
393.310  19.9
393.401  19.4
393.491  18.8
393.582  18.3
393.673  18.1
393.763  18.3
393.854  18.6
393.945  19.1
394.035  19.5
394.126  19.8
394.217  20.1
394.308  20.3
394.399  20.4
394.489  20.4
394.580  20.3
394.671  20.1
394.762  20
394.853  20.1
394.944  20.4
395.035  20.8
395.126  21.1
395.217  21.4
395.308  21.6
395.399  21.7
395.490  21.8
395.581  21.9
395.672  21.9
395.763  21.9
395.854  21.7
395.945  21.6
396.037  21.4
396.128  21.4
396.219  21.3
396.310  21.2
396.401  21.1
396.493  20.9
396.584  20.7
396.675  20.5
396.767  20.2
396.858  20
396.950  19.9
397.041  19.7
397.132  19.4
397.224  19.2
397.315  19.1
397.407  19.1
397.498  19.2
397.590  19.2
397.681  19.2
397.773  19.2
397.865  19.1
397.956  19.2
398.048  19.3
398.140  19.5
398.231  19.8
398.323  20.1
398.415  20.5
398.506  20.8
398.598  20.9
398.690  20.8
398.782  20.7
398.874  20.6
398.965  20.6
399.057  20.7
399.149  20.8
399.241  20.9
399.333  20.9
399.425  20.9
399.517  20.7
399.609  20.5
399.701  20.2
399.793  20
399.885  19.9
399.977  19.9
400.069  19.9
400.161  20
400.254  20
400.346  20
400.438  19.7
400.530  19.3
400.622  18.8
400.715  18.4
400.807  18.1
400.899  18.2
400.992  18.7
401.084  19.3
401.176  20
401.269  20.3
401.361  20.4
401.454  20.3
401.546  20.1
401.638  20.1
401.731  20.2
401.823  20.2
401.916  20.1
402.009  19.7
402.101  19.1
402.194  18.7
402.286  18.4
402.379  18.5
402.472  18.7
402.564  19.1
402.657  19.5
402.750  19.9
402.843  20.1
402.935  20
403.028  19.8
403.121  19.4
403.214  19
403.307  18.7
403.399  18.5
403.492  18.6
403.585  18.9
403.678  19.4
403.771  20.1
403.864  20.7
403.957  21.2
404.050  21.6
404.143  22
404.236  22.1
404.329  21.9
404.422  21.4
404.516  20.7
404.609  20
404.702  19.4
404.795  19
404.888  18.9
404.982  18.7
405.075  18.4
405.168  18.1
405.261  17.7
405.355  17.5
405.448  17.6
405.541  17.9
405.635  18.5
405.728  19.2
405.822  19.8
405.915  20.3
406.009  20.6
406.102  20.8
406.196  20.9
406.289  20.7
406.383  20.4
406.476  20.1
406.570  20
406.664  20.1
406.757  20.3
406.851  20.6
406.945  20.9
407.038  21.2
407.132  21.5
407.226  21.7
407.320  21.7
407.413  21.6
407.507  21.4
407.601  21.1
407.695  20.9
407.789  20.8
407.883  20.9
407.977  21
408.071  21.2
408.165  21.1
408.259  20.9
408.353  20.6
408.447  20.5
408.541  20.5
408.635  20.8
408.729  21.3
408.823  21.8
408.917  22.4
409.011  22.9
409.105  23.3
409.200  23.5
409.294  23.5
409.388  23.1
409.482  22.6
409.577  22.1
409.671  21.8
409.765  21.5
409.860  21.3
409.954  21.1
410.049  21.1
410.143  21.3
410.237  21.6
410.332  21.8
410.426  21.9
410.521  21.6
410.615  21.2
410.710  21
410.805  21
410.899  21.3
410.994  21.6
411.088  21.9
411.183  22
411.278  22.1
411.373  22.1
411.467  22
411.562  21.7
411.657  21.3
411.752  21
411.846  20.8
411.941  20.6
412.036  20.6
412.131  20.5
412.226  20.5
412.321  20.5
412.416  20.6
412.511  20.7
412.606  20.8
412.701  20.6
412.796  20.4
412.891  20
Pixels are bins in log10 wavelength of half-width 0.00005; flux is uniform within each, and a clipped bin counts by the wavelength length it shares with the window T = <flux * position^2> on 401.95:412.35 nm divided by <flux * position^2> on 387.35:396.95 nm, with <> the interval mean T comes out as 1.1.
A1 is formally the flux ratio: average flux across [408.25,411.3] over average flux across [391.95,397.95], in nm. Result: 1.1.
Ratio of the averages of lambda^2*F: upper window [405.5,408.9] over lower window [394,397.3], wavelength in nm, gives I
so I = 1.06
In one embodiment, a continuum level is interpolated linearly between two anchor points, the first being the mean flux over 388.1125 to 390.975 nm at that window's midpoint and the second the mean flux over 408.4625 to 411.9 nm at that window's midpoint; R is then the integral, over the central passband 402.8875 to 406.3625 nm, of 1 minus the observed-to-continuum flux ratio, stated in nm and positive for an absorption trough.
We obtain 0.29 nm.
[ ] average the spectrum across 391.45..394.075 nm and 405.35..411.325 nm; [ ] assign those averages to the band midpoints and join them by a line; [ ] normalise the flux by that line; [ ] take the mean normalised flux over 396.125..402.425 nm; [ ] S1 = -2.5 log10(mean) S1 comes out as 0.034 mag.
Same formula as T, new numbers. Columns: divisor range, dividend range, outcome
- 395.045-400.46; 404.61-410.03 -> 1.06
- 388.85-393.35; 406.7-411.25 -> 1.14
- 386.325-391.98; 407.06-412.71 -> 1.09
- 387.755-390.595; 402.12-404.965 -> 1.01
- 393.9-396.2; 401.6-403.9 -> 0.97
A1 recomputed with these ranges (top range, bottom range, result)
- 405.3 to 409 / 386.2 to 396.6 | 0.97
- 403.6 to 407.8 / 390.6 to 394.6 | 0.99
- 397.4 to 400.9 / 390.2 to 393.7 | 0.96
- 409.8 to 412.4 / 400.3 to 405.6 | 1.09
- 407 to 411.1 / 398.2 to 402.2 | 1.08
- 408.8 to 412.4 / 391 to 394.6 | 1.07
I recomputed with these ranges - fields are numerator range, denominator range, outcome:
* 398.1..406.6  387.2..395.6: 1.01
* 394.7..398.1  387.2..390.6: 1.00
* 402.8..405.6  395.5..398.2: 1.00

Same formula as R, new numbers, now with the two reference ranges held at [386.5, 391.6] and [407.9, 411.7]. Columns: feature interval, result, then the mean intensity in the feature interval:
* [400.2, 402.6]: 0.25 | 19.4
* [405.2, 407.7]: 0.17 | 20.2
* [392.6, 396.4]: 0.22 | 20.4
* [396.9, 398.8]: 0.17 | 19.7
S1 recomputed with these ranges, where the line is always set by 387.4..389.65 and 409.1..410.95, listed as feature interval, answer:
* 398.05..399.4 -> 0.05 mag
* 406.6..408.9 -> 0.04 mag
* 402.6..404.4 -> 0.08 mag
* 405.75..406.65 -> 0.07 mag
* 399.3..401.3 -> 0.10 mag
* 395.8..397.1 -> 0.03 mag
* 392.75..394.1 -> 0.11 mag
